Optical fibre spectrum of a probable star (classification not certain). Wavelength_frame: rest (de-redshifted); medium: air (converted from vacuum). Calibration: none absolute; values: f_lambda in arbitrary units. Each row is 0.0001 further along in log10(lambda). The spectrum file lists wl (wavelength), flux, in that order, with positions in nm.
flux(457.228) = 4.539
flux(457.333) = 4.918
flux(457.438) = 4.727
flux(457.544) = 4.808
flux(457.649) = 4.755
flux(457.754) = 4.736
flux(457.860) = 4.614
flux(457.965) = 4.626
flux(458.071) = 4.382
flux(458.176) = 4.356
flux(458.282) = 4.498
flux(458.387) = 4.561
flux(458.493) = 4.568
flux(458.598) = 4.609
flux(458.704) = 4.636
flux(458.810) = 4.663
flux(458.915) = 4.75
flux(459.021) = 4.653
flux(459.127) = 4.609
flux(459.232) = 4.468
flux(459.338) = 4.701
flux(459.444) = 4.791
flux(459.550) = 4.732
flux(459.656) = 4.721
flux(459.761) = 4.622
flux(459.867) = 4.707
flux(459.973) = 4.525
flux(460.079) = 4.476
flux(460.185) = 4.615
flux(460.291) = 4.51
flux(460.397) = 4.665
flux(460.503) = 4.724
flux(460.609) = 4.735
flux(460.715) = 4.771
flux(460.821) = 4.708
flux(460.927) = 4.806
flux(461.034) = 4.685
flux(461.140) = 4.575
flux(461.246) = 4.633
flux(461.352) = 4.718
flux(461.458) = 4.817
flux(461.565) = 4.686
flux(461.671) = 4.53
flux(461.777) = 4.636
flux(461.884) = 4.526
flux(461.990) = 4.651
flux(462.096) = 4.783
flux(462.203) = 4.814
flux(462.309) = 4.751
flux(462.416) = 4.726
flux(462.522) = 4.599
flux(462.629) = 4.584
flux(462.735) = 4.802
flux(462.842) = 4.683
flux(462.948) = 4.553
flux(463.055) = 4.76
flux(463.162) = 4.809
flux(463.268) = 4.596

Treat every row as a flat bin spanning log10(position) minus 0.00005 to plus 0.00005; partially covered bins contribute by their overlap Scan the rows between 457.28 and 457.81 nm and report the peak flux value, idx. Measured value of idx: 4.918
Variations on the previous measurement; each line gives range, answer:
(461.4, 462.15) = 4.817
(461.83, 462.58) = 4.814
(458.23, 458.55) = 4.568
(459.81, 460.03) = 4.707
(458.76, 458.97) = 4.75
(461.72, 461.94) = 4.636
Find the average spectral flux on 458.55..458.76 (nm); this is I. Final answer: 4.61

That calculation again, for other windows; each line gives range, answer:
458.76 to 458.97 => 4.71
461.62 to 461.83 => 4.59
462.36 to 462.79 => 4.67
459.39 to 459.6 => 4.75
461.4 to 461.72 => 4.68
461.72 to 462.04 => 4.6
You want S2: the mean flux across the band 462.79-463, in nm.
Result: 4.63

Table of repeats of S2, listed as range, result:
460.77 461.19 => 4.69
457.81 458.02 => 4.62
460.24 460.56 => 4.64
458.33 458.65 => 4.59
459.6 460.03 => 4.65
